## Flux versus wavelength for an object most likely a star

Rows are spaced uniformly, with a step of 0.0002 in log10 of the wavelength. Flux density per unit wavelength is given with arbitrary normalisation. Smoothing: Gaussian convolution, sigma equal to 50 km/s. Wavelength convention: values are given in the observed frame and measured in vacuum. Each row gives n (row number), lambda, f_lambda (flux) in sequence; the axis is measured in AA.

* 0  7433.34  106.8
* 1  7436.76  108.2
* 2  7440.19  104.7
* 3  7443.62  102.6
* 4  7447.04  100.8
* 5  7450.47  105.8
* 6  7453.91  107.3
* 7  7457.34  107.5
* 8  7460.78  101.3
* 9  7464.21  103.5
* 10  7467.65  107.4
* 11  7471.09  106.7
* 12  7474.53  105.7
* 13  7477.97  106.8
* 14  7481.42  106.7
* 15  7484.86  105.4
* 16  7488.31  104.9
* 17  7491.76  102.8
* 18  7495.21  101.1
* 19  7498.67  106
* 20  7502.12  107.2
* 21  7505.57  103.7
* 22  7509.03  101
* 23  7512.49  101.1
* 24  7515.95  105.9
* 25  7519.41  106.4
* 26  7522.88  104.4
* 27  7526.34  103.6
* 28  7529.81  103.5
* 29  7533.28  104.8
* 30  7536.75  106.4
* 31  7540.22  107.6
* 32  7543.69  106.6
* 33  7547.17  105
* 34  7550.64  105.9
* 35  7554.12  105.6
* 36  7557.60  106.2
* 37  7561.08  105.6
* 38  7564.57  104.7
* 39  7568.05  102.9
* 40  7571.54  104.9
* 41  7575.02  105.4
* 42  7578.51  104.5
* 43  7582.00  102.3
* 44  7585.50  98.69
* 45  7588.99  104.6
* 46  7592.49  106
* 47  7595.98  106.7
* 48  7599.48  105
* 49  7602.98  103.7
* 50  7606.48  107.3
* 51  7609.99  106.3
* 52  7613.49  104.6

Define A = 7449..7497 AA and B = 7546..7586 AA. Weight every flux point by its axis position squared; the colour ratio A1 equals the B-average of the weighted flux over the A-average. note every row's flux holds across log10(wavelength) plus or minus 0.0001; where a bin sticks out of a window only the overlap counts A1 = 1.02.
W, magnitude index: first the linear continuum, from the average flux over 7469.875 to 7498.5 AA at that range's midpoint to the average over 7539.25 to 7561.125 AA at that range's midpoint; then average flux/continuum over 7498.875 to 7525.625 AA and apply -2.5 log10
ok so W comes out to 0.012 mag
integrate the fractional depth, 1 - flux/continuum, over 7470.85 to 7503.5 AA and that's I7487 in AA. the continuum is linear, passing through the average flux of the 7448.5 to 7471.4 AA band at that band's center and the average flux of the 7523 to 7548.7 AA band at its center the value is 0.1 AA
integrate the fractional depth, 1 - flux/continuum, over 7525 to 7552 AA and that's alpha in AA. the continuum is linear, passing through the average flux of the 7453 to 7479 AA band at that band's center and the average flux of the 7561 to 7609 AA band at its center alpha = -0.1 AA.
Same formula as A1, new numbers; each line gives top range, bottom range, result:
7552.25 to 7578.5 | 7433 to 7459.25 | 1.03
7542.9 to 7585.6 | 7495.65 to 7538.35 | 1.02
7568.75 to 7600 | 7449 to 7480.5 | 1.02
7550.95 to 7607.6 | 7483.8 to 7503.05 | 1.03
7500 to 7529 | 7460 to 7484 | 1.00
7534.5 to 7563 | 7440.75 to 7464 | 1.04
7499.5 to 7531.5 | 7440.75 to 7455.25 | 1.02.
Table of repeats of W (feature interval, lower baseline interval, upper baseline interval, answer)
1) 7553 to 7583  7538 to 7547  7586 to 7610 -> 0.01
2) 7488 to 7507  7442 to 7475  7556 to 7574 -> 0.01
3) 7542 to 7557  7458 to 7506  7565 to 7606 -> -0.01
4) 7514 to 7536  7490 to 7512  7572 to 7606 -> -0.01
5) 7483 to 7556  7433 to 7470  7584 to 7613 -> 0.00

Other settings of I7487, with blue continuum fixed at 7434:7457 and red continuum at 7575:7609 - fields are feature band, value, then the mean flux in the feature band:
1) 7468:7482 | -0.2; 107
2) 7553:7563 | -0.1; 106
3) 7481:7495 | 0.1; 104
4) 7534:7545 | -0.2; 107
